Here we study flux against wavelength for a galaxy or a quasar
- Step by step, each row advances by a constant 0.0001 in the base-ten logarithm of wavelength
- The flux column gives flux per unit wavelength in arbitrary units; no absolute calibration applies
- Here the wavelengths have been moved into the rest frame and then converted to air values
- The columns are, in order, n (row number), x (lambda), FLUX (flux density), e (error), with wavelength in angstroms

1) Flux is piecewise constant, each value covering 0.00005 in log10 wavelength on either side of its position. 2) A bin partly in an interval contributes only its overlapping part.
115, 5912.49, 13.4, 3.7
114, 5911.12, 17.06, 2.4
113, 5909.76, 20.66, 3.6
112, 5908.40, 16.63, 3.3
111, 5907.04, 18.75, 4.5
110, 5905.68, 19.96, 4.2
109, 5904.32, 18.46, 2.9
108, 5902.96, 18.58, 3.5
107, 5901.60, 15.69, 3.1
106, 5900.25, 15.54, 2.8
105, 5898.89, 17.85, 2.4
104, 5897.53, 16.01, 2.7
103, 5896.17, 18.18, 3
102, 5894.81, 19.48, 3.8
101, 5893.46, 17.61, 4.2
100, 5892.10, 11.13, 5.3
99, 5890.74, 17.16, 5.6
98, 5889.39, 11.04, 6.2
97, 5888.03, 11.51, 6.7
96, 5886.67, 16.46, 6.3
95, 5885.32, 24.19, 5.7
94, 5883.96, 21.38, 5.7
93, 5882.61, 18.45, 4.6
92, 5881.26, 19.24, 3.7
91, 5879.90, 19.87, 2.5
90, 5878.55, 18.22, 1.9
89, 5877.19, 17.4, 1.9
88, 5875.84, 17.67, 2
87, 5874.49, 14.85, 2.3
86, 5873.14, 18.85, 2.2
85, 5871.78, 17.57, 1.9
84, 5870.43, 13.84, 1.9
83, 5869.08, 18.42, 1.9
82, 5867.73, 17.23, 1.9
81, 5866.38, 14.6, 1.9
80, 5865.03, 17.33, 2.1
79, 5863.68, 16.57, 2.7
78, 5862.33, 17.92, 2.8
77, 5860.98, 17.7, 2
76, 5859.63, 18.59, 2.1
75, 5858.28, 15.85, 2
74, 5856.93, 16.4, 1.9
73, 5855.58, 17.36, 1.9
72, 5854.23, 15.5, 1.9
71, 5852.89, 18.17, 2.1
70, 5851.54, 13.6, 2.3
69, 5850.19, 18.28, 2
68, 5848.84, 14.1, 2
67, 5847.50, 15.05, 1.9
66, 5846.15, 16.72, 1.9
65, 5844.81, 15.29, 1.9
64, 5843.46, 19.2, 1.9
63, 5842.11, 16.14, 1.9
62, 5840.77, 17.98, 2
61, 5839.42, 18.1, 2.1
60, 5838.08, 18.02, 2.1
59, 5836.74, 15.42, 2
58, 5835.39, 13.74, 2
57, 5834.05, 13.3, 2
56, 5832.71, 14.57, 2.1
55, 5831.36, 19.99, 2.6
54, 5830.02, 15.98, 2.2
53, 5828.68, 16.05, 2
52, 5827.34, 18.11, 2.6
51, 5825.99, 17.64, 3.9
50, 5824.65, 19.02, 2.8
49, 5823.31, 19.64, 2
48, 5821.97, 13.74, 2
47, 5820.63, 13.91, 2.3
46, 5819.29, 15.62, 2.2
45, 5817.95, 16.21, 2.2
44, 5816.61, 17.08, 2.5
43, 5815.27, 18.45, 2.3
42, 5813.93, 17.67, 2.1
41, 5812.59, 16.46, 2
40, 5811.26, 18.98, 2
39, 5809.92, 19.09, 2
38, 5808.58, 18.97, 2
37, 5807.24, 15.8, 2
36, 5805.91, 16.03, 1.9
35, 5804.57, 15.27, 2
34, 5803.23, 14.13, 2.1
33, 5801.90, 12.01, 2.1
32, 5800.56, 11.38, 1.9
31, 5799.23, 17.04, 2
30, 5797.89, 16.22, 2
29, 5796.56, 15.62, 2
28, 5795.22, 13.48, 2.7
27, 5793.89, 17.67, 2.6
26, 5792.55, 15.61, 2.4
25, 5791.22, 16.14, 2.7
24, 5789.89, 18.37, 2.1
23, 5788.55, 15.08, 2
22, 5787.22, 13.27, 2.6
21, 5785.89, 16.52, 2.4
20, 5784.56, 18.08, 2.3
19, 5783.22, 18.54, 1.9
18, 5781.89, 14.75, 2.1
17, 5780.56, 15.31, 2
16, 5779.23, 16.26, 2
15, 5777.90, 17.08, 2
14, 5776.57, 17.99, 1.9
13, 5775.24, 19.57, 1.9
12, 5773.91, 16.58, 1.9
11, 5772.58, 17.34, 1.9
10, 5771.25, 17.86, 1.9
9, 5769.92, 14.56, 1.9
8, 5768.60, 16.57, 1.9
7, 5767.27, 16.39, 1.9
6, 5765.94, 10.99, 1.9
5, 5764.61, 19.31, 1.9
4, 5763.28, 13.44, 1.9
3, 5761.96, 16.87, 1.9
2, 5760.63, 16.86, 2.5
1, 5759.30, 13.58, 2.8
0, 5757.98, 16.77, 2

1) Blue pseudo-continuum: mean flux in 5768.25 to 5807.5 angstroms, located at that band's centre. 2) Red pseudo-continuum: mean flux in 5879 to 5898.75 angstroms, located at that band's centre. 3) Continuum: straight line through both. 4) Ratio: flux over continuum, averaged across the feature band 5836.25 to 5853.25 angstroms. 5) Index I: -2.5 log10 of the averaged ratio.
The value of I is 0.01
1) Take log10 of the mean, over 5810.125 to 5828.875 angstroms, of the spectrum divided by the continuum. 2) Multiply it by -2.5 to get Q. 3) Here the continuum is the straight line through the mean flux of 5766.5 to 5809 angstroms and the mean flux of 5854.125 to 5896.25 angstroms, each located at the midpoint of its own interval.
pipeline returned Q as -0.043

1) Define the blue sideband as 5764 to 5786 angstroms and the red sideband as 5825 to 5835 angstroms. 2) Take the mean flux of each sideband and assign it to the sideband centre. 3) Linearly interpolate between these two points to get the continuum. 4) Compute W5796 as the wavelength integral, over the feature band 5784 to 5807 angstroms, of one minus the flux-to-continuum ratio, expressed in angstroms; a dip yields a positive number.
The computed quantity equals 1.7 angstroms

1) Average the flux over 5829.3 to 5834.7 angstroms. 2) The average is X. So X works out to 16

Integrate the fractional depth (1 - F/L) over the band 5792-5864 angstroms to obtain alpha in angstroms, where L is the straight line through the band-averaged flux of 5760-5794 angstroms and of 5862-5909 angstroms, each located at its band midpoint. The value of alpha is 1.6 angstroms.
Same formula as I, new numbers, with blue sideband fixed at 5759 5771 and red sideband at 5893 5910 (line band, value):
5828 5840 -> 0.040 mag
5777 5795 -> -0.028 mag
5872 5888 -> -0.056 mag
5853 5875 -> 0.026 mag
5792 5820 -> 0.008 mag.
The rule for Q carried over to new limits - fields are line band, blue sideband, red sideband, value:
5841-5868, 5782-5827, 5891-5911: 0.020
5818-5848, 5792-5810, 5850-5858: -0.032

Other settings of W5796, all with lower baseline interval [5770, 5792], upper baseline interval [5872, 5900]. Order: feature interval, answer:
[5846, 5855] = 0.6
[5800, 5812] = 0.8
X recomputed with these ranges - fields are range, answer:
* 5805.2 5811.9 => 17.7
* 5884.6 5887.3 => 20.4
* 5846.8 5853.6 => 15.8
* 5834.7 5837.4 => 14.6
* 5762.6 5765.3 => 16.3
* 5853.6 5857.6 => 16.4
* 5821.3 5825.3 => 17.5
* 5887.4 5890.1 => 11.4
